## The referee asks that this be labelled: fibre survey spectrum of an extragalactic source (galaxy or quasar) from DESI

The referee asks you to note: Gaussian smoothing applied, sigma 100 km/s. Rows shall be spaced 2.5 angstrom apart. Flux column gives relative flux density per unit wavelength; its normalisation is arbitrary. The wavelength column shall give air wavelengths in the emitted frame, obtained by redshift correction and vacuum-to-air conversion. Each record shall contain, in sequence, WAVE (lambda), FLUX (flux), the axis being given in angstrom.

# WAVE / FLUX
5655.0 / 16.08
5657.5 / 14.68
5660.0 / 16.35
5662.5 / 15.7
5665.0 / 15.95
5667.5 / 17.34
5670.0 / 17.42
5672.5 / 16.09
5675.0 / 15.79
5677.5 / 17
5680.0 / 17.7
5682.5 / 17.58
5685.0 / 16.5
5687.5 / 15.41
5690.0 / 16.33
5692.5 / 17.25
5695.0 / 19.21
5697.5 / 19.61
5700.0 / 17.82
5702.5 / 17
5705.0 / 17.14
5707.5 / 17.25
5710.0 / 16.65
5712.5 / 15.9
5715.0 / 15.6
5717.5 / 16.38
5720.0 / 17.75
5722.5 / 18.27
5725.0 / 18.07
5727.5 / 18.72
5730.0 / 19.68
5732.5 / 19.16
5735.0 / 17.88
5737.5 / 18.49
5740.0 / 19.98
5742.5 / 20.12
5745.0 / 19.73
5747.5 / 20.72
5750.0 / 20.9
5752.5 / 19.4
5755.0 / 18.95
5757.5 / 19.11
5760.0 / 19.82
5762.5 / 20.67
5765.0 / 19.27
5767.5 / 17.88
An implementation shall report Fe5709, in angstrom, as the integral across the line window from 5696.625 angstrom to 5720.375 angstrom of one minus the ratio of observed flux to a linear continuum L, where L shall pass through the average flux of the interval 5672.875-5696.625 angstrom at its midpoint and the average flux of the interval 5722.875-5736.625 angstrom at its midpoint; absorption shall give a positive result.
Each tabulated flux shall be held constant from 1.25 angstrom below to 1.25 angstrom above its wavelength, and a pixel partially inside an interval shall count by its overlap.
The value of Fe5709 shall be 1.08 angstrom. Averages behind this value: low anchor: 17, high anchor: 18.7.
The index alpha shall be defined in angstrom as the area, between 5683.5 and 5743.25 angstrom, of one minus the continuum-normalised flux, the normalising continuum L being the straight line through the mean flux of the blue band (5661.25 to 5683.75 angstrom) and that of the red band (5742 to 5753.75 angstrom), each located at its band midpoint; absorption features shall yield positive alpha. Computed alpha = 2.8 angstrom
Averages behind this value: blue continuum 16.7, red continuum 20.2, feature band 17.7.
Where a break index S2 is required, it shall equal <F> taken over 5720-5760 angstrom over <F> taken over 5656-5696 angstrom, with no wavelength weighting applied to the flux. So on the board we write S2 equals 1.2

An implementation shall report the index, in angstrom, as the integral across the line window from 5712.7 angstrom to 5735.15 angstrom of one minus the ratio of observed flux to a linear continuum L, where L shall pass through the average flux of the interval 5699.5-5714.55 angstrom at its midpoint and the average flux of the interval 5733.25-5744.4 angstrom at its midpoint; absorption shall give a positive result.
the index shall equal 0.3 angstrom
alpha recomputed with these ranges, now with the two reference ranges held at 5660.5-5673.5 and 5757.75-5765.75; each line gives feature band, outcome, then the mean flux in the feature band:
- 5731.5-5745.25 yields -0.1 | 19.2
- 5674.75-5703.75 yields 0.0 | 17.3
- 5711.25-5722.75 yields 1.0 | 16.7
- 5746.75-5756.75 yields -0.2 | 19.9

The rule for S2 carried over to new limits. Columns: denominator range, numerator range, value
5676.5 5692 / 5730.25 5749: 1.16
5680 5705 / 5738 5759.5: 1.14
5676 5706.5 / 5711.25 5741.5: 1.04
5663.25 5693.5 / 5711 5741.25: 1.08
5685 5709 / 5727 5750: 1.12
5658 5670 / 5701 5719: 1.02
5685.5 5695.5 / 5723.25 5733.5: 1.12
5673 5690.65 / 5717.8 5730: 1.10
